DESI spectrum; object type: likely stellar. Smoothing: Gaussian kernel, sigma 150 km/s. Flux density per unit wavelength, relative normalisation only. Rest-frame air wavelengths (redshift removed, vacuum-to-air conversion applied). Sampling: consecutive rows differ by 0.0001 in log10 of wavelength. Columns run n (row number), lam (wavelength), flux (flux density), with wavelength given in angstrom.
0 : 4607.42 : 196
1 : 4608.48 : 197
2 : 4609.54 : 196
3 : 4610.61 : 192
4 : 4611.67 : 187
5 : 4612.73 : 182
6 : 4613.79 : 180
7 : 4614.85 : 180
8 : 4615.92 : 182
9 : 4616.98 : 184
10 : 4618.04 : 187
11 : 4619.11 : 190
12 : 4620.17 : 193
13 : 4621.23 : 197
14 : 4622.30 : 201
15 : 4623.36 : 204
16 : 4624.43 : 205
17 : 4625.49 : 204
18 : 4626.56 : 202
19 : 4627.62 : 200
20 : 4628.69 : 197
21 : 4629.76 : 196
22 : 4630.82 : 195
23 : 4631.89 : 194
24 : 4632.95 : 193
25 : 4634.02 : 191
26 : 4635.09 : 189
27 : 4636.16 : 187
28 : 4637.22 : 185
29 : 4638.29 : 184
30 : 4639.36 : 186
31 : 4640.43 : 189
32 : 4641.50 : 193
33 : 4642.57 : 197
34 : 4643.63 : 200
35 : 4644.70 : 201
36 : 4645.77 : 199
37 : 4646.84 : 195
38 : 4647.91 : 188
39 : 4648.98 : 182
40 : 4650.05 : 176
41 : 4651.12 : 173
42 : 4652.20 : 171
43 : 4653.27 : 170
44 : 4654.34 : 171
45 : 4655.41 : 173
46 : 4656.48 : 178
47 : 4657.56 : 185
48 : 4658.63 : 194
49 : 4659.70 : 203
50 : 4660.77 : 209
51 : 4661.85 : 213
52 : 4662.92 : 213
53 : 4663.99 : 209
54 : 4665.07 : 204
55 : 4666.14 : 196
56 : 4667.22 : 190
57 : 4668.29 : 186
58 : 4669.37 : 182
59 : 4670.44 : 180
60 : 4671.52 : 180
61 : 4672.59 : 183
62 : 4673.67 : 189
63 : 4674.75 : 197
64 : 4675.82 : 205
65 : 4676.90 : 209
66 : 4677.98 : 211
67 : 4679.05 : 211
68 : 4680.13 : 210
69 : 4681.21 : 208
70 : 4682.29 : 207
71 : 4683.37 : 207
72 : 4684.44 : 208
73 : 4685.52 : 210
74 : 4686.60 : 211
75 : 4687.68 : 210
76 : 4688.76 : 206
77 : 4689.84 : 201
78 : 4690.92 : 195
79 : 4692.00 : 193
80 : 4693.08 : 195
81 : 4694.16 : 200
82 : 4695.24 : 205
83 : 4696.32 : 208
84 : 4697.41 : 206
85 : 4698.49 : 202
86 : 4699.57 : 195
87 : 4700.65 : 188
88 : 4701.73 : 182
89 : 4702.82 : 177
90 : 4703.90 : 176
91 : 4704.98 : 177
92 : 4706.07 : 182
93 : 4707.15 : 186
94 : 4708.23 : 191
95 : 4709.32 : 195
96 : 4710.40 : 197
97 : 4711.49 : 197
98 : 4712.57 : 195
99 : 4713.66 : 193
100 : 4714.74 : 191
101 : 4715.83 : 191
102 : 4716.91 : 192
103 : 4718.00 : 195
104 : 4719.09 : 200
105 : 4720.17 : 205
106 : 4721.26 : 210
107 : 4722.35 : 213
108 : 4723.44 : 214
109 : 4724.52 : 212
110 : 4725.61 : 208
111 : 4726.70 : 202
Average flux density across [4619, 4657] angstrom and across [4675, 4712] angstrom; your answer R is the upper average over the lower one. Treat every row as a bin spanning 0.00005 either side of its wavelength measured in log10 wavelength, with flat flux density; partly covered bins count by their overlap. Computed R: 1.04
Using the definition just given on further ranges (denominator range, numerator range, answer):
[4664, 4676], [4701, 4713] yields 0.98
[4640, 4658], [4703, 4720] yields 1.03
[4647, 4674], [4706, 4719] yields 1.03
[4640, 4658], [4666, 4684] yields 1.07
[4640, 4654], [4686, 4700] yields 1.08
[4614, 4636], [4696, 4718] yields 0.99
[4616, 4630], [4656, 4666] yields 1.02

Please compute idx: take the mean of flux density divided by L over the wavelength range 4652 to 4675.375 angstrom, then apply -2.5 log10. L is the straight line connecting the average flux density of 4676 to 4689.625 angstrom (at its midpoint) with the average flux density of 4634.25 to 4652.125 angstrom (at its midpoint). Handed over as 0.049 mag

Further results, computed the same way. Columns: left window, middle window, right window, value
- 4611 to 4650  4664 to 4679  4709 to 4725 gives 0.01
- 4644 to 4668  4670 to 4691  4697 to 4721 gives -0.06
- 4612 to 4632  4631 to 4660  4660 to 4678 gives 0.05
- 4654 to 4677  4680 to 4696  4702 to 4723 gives -0.06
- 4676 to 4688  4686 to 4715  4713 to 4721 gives 0.04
